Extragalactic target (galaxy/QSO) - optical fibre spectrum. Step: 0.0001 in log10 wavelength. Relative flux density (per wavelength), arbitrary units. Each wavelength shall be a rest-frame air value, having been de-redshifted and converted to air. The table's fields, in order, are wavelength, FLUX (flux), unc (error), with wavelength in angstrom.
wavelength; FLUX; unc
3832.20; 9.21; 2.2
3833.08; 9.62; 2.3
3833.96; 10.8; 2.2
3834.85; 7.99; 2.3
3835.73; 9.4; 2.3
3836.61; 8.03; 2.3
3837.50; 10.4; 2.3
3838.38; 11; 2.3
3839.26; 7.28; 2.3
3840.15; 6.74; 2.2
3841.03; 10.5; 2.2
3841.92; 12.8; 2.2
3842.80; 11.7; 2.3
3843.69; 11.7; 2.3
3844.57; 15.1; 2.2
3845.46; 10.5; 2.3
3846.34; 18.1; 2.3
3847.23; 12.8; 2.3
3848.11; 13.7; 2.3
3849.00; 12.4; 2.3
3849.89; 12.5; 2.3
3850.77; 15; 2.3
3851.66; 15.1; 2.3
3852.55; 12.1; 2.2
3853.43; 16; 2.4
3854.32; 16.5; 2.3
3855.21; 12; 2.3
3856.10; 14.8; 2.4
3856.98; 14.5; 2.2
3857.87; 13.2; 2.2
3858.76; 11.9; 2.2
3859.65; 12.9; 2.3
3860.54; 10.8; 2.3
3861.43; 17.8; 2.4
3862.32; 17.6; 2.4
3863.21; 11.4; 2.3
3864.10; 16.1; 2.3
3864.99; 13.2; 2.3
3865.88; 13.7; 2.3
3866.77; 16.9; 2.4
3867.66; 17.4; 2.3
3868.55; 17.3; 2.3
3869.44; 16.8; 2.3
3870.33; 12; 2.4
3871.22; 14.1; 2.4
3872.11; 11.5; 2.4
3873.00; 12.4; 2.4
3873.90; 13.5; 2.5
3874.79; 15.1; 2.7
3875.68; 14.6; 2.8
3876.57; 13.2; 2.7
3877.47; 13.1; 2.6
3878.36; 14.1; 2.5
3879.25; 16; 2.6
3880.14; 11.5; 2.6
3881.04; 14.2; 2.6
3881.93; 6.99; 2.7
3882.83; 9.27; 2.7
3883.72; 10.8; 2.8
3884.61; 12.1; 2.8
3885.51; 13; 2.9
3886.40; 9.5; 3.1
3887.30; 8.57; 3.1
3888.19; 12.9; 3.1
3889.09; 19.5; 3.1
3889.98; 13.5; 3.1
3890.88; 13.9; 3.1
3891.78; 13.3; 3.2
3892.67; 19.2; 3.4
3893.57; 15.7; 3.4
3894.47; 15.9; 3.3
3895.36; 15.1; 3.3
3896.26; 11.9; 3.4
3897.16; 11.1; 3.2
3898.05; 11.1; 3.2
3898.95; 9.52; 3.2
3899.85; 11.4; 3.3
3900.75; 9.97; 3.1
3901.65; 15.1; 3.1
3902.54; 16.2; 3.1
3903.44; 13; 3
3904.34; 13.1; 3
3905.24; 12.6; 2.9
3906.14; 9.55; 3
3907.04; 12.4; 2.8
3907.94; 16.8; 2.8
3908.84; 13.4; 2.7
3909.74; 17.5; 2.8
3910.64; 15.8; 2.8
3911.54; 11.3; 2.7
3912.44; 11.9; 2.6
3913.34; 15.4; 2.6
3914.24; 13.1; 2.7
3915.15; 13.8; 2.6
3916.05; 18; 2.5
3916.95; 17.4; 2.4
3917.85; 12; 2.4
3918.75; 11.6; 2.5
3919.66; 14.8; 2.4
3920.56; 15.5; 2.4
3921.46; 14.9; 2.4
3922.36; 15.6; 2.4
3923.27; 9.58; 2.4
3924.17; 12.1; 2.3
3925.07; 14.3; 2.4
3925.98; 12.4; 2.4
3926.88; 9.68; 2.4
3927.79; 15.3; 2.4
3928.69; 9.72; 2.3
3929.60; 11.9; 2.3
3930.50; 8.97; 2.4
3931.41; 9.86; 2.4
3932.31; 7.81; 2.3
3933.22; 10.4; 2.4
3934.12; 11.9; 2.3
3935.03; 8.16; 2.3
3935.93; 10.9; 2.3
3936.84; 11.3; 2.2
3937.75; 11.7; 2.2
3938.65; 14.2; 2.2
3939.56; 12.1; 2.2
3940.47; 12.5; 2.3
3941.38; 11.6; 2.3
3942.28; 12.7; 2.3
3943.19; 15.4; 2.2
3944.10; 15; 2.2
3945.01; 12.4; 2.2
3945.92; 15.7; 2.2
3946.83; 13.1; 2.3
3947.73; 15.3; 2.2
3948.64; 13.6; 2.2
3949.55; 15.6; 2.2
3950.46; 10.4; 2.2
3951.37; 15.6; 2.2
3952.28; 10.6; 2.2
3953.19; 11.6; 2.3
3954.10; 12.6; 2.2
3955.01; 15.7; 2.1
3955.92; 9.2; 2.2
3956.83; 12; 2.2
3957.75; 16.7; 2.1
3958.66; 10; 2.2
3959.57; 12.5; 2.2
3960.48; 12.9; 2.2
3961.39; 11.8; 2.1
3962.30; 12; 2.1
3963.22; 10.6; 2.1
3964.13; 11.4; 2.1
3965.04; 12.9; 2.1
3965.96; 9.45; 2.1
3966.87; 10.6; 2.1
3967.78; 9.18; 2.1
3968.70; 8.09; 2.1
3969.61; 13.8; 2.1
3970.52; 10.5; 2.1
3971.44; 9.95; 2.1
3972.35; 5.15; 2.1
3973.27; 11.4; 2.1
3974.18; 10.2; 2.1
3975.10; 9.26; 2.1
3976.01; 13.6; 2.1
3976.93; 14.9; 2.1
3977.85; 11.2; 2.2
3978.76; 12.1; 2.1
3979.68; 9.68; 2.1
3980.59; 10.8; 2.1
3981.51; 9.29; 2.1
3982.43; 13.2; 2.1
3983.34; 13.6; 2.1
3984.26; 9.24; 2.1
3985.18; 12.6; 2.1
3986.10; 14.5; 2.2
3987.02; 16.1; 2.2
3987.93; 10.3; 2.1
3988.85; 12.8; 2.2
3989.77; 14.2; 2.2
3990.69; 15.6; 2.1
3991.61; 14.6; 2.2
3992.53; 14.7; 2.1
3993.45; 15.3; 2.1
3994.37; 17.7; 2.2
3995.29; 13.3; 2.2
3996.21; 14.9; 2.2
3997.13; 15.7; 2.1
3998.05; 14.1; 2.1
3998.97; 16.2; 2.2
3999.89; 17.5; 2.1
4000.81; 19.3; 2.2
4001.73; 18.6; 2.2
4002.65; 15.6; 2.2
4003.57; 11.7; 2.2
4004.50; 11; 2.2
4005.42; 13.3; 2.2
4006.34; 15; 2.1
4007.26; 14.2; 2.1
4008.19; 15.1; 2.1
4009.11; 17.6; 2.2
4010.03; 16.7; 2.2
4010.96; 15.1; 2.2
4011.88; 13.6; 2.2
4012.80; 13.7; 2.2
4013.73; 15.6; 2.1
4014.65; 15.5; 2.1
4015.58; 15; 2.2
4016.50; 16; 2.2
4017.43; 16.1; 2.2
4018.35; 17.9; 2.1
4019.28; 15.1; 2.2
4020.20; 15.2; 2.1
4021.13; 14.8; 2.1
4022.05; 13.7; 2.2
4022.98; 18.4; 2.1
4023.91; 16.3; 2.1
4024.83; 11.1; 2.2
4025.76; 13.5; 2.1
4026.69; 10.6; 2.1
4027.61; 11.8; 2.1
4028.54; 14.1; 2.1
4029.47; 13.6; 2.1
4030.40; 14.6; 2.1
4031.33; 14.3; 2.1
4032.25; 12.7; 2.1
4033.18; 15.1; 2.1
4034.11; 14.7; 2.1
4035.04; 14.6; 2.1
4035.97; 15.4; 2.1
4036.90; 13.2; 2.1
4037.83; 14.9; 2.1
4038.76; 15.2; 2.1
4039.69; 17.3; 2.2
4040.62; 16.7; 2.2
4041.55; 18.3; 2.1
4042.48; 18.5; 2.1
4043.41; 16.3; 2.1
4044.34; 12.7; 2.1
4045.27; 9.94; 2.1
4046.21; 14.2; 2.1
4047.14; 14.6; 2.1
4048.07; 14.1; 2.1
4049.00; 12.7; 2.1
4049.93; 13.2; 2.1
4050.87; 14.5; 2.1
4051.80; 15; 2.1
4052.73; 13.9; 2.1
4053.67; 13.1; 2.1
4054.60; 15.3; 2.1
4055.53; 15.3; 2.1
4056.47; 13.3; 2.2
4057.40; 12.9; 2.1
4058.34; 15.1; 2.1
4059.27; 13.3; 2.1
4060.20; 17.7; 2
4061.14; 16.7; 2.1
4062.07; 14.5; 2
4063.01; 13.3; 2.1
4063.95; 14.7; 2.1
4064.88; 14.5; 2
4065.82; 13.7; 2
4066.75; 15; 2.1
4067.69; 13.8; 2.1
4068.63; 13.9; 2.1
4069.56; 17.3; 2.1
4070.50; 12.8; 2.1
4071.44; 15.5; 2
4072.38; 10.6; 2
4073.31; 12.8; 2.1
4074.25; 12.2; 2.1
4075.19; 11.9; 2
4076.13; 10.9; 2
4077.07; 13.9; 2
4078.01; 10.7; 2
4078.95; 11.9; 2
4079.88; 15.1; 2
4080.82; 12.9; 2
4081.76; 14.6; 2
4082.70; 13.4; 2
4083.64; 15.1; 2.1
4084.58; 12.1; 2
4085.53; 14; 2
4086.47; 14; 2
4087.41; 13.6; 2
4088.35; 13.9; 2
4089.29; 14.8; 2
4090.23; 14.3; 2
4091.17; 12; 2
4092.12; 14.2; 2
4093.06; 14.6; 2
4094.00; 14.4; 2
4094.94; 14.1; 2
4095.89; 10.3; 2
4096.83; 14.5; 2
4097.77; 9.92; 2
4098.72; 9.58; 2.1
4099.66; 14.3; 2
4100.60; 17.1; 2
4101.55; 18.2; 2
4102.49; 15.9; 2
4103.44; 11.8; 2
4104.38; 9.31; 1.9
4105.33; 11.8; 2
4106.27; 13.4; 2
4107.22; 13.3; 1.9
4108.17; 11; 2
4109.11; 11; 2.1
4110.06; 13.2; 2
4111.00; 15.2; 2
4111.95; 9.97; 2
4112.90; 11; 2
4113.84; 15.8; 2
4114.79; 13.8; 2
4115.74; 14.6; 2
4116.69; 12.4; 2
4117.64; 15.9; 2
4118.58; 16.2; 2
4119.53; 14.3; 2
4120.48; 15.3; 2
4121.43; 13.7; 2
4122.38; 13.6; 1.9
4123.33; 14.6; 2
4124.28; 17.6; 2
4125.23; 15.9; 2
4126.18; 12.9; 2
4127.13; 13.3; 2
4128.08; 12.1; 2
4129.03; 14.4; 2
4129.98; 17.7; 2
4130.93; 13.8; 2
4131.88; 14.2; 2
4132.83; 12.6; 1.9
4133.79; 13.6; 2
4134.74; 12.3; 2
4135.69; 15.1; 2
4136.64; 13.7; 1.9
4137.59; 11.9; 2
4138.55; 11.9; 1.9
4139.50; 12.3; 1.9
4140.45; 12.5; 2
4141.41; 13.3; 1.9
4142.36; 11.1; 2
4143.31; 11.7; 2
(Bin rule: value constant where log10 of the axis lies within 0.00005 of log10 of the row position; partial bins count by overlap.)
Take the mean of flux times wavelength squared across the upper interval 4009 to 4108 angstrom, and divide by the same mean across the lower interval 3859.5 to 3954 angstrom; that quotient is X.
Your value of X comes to 1.16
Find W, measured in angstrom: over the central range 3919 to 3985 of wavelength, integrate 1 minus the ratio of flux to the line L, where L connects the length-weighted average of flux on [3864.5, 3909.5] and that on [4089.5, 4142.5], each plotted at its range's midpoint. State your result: 7.2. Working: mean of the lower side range 13.4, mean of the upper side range 13.5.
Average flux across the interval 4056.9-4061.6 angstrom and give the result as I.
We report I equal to 15.1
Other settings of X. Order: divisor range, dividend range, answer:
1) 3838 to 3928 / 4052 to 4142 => 1.14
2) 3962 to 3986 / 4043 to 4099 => 1.30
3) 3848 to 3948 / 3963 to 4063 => 1.11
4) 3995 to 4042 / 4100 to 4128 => 0.97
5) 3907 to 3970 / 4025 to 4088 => 1.18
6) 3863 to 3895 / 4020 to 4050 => 1.14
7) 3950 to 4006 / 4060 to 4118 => 1.12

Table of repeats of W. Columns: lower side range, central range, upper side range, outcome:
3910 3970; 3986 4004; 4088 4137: -3.1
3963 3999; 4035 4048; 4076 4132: -2.2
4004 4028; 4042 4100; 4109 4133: 2.6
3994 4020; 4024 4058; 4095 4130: 1.3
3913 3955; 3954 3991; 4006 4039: 5.2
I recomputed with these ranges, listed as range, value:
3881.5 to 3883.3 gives 8.17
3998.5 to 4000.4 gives 16.9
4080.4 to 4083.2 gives 13.7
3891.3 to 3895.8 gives 15.8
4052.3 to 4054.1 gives 13.4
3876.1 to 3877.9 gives 13.1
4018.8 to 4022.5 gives 14.7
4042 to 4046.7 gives 14.3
